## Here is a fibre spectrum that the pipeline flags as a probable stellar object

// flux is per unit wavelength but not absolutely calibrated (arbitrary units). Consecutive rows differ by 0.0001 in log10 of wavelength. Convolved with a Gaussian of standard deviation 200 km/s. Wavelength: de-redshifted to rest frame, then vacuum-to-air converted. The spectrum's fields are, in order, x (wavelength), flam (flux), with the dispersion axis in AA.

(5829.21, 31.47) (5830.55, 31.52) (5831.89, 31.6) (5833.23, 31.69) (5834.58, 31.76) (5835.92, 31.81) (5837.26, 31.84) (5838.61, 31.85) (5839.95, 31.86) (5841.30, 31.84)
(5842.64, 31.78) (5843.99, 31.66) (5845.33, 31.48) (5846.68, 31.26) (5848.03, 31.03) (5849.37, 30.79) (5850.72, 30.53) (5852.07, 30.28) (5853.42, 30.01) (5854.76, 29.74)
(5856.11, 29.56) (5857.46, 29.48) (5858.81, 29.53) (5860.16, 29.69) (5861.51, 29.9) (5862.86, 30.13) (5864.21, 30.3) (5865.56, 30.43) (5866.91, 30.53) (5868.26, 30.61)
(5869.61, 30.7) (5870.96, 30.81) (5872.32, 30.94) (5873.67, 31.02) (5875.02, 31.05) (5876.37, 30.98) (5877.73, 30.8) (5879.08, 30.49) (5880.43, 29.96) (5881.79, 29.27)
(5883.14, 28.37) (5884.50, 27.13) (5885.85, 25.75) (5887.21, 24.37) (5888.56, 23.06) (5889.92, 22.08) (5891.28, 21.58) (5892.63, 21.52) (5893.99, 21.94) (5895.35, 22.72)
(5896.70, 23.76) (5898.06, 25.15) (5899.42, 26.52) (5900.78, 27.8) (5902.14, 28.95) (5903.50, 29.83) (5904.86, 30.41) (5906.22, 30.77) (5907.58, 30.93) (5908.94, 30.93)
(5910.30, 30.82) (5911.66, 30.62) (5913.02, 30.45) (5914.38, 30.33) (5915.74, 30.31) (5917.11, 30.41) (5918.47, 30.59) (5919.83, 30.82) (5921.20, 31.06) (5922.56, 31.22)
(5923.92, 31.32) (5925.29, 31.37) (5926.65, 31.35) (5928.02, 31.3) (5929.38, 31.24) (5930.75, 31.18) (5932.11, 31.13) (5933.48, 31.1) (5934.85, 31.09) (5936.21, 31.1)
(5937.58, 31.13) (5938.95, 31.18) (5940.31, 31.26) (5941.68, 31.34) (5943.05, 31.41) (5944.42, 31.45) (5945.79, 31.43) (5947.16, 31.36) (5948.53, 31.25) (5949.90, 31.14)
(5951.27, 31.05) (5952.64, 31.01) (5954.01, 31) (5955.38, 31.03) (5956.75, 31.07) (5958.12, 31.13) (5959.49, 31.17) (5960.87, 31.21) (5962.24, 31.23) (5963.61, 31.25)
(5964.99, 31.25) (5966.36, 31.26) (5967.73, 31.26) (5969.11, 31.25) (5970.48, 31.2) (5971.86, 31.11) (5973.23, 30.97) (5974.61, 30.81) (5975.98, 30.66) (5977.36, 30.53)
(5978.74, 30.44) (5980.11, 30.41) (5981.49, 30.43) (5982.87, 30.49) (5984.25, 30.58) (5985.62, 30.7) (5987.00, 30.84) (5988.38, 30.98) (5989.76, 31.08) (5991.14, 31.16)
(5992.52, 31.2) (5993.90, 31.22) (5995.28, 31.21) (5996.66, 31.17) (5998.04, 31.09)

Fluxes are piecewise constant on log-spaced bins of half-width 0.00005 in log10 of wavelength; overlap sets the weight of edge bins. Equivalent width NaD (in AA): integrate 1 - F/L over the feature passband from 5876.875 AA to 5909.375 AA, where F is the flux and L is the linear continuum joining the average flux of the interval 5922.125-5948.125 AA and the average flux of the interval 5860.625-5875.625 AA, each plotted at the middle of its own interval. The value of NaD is 4.2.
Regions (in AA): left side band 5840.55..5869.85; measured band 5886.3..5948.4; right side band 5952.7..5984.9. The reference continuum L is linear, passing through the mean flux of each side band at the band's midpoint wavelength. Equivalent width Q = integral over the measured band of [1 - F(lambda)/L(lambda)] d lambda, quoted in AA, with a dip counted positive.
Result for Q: 3.2 AA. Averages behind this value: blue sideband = 30.5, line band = 29.2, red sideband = 30.9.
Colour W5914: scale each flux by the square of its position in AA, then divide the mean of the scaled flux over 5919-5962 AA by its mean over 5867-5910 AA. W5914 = 1.14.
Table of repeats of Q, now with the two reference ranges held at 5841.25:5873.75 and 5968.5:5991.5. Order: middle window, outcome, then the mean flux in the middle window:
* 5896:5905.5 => 1.0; 27.5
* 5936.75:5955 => -0.3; 31.2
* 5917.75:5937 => -0.3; 31.1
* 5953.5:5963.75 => -0.1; 31.1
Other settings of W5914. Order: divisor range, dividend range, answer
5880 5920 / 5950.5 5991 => 1.15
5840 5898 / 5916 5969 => 1.11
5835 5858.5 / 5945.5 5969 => 1.05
